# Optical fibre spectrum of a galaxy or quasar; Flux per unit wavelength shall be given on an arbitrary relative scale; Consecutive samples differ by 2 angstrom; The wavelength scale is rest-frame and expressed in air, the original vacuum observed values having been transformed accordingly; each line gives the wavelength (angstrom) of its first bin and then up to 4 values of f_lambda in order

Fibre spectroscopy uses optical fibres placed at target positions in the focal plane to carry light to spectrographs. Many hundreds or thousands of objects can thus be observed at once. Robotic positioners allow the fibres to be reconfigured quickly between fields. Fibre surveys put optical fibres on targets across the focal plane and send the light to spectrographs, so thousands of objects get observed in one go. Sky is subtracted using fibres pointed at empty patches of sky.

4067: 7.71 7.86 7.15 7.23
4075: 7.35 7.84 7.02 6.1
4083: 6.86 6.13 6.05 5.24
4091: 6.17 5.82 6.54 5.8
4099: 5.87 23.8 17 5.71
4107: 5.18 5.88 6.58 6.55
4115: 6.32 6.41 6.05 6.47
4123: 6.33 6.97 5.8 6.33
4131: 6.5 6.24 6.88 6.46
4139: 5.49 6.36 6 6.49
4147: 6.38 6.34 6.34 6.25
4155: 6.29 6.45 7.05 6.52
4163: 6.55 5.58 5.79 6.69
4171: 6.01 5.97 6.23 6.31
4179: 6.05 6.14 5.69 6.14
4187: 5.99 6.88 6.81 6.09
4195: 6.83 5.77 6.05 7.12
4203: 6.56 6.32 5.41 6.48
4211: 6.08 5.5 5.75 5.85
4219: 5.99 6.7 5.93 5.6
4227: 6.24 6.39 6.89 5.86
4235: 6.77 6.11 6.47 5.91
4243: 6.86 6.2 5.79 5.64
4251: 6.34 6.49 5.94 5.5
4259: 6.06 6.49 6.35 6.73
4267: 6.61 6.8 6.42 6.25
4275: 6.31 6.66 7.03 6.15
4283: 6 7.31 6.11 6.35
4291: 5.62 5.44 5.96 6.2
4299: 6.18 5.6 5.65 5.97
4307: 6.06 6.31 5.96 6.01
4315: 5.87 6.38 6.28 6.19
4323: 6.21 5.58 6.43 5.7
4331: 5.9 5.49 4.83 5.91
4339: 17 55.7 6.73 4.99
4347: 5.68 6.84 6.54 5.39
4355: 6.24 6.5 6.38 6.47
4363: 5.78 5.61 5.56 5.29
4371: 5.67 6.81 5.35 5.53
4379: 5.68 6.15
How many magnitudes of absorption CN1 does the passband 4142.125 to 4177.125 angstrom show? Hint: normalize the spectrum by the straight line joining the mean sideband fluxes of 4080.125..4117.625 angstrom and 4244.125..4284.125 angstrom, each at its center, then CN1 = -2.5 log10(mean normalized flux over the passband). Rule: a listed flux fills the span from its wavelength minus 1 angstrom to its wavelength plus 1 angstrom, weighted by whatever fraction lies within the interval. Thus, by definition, 0.13 mag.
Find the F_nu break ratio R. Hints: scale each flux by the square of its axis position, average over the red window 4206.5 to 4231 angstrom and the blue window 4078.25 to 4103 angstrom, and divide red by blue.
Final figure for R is 0.8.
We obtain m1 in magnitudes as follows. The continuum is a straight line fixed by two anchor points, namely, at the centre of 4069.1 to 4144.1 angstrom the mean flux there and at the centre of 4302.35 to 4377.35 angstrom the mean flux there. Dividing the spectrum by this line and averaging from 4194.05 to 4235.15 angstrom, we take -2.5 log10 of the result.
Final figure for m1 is 0.183 mag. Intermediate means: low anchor 7.1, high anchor 7.57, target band 6.18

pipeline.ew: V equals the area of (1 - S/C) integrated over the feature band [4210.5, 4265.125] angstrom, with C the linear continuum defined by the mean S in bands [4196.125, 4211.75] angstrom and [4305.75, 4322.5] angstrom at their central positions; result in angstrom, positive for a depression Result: 0.44 angstrom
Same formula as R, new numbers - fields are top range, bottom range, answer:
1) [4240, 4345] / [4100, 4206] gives 1.15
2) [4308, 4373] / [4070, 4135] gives 1.22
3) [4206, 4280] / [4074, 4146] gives 0.94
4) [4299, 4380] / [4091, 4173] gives 1.19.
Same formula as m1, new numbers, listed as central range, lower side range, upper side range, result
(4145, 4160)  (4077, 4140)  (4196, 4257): 0.05 mag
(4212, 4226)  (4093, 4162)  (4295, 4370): 0.23 mag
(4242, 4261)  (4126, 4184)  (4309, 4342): 0.31 mag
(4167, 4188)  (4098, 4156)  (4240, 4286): 0.13 mag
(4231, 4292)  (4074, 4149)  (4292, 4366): 0.18 mag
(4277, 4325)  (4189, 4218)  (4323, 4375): 0.23 mag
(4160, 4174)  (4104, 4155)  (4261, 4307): 0.02 mag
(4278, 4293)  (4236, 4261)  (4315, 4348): 0.21 mag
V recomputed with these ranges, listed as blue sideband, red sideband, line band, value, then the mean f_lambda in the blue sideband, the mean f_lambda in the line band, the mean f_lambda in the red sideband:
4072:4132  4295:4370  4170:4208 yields 5.94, 7.26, 6.23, 7.58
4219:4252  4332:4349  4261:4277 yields 3.53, 6.22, 6.51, 12.9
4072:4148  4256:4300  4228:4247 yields 0.37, 7.06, 6.35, 6.3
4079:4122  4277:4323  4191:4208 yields 1.24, 7.44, 6.3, 6.13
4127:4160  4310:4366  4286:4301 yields 3.47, 6.35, 5.95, 8.16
